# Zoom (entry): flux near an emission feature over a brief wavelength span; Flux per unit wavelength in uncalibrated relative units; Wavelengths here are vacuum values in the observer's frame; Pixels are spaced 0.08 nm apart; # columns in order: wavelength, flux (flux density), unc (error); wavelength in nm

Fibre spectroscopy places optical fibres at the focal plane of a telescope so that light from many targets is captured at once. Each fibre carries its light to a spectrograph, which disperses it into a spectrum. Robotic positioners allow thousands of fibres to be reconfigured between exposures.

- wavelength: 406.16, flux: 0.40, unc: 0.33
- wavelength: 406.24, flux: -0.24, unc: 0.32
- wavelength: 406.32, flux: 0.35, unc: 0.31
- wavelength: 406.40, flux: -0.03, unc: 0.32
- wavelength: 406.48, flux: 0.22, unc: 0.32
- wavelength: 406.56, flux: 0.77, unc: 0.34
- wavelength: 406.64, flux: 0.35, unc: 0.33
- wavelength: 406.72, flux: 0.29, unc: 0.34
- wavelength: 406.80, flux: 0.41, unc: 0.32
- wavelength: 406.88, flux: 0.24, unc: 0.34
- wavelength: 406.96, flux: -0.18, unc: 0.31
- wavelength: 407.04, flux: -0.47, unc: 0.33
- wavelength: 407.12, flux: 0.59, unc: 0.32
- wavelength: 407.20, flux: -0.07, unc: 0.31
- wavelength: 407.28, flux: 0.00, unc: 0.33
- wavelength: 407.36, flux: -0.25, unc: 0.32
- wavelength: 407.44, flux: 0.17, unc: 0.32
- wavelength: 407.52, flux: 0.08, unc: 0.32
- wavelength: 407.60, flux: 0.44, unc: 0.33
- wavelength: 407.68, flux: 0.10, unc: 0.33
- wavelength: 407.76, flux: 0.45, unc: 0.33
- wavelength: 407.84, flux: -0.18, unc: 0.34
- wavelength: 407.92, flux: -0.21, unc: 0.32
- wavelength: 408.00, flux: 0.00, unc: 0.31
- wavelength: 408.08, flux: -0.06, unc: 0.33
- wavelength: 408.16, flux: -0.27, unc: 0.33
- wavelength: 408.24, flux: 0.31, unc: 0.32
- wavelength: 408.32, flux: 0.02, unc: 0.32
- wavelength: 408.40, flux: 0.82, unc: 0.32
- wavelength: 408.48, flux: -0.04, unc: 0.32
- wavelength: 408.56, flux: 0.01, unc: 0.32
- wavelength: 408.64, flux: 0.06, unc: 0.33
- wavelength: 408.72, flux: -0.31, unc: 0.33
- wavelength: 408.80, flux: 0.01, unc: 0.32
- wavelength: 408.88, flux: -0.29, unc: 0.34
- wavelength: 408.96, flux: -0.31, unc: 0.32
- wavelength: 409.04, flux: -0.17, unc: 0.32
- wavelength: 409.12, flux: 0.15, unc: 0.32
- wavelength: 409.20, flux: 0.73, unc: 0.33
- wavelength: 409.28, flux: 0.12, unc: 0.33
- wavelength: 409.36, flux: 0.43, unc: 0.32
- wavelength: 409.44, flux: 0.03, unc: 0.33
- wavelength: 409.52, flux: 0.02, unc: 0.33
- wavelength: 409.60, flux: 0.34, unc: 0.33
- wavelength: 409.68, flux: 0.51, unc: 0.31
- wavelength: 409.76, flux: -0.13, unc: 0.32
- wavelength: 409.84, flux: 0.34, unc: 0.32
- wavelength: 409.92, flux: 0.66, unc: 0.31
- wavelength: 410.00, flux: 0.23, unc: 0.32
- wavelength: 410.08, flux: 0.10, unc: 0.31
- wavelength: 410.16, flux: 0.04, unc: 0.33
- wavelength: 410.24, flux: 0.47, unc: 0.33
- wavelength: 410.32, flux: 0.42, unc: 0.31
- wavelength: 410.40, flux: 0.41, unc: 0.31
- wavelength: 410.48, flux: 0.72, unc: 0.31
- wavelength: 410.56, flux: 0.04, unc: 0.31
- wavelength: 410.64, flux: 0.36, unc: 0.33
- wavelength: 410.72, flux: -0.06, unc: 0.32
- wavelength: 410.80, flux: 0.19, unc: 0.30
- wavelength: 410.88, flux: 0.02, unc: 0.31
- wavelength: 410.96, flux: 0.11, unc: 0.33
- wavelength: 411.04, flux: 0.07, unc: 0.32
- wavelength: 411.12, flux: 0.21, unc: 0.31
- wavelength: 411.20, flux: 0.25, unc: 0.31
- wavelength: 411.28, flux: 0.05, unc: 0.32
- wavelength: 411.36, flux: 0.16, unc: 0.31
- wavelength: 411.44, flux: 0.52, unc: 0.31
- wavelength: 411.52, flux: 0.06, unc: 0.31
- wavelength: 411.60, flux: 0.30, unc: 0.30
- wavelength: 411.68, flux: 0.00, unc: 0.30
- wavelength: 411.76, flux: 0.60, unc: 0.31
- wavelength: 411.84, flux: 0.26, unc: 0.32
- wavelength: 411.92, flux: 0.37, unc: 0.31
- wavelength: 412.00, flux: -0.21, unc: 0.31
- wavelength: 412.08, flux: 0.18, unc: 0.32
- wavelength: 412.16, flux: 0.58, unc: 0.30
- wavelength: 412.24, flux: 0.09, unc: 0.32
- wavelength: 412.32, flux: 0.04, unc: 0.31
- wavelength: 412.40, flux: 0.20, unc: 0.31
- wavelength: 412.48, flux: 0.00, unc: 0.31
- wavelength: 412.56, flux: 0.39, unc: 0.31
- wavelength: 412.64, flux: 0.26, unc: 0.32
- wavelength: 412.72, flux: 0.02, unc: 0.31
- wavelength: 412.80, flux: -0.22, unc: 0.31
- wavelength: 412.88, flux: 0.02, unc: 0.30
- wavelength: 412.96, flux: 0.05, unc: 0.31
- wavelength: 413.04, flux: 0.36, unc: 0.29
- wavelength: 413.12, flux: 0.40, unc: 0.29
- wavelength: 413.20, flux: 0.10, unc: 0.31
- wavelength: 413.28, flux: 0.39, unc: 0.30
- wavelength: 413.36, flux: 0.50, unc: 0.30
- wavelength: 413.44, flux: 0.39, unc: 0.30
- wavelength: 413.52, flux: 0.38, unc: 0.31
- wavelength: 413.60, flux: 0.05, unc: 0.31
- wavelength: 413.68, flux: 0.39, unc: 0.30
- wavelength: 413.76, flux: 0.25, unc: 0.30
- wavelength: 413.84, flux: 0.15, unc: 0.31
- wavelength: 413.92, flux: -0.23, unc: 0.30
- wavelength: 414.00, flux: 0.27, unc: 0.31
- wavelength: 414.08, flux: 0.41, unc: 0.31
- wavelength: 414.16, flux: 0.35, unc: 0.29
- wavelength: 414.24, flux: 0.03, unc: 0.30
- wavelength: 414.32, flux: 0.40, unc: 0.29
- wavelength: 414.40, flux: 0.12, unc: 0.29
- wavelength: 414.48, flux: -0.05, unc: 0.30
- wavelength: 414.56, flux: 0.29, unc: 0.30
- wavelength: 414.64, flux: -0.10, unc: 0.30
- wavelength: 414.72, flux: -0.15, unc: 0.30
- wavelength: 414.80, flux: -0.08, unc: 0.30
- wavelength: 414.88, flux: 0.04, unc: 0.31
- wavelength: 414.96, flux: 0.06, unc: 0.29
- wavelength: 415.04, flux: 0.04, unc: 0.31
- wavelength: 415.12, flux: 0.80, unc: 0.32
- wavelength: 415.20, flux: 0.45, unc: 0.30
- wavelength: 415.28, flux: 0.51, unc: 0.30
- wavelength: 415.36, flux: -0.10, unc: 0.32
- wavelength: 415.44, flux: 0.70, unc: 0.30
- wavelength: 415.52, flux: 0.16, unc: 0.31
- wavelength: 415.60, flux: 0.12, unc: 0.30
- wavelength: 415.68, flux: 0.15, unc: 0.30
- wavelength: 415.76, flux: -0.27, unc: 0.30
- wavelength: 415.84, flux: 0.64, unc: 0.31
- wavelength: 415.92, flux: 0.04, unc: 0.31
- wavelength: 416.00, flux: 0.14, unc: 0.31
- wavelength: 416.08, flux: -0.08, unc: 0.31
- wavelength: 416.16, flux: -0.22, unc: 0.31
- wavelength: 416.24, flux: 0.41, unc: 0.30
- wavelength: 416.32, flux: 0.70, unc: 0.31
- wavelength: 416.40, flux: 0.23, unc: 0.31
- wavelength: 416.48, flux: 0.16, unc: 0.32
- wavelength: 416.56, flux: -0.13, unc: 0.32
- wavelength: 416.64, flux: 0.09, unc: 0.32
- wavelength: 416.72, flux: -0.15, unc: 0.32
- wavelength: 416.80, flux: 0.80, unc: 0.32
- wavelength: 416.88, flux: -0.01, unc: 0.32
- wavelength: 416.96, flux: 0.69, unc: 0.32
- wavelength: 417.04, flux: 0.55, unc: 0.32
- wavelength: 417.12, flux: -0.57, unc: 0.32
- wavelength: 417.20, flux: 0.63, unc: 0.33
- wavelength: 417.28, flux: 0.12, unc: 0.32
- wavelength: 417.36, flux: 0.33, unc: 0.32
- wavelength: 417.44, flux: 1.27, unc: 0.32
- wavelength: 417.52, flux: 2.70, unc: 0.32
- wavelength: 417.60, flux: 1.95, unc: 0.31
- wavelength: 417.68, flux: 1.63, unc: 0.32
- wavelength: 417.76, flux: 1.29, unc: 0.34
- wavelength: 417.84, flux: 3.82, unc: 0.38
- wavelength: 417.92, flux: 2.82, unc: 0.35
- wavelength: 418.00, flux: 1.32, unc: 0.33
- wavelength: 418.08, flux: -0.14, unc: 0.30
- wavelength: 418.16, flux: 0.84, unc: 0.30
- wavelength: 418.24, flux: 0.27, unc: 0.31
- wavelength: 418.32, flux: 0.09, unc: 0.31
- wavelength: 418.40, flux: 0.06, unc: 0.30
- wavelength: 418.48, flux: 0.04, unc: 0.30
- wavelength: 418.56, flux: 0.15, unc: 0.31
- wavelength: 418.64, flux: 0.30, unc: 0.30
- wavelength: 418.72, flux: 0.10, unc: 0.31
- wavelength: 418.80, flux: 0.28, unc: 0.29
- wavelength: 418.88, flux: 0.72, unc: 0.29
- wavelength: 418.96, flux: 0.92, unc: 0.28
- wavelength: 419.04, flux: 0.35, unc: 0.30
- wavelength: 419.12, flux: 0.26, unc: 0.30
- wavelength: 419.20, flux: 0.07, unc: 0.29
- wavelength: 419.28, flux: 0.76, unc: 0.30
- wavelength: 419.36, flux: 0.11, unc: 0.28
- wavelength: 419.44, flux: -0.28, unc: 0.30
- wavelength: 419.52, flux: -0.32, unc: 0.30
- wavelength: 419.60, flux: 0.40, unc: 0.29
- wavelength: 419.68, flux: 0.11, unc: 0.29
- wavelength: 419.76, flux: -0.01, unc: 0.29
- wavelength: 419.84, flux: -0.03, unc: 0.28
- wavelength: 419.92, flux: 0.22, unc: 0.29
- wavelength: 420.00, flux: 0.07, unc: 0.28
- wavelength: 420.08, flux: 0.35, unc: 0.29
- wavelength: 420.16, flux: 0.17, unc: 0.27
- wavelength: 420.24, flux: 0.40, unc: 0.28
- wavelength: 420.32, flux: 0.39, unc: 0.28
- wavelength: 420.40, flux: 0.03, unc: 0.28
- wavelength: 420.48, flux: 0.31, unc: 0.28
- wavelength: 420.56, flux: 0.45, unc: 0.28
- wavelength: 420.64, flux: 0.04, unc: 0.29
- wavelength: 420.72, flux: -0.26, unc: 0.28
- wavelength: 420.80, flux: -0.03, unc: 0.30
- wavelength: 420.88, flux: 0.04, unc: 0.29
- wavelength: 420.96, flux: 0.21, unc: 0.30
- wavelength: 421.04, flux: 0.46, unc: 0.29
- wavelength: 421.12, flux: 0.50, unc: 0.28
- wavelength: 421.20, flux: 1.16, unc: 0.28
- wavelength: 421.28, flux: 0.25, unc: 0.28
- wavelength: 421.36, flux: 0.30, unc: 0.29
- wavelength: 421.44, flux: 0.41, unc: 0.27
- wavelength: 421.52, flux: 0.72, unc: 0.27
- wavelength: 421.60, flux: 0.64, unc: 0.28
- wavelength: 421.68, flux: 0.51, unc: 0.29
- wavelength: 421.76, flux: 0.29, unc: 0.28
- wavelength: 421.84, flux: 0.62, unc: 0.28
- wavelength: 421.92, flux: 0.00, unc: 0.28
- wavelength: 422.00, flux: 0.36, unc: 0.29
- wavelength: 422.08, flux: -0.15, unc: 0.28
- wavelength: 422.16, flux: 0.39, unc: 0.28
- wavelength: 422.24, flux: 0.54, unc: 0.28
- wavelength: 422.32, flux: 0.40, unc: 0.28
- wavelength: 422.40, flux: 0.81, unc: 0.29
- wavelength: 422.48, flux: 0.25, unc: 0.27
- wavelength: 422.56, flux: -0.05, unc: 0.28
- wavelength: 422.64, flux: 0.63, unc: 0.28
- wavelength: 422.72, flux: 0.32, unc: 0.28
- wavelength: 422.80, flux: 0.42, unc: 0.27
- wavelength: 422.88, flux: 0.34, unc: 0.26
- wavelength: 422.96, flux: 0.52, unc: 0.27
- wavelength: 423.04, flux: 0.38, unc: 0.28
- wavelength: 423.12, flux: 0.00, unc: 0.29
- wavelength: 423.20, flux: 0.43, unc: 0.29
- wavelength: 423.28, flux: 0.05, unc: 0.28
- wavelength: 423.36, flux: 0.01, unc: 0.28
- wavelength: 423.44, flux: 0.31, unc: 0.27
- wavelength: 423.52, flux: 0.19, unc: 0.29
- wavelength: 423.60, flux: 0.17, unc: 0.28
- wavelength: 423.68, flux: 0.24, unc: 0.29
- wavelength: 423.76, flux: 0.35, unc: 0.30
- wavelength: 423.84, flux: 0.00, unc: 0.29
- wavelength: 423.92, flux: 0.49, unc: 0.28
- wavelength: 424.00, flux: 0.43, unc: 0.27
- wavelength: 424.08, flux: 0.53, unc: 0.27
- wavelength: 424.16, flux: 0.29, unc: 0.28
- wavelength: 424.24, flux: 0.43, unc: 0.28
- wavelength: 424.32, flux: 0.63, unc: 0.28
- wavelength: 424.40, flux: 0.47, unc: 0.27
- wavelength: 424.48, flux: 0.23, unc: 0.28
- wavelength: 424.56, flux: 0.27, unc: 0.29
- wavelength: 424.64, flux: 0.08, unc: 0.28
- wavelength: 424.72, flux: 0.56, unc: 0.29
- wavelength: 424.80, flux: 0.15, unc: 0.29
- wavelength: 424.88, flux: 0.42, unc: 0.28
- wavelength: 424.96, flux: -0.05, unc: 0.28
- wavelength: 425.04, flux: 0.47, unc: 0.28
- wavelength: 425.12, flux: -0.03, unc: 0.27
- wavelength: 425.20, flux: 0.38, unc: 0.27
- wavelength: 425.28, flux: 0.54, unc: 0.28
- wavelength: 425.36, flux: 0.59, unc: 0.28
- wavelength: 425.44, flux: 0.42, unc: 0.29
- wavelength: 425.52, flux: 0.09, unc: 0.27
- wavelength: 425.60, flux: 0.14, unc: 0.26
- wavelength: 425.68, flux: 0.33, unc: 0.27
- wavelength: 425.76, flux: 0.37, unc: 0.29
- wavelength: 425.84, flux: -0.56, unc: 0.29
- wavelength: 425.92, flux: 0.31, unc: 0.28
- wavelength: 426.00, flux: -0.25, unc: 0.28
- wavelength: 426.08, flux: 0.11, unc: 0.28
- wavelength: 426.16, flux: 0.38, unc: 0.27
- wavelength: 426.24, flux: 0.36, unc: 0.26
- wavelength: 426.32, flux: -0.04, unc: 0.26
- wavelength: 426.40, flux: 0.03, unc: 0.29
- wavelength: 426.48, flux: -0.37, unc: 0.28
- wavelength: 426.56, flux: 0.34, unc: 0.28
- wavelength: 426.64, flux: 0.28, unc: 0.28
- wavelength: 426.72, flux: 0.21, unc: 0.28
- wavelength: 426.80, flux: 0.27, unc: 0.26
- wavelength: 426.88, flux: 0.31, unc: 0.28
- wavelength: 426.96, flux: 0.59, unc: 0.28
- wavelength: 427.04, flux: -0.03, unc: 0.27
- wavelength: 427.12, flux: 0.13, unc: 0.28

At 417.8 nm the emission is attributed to [O II] 3727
